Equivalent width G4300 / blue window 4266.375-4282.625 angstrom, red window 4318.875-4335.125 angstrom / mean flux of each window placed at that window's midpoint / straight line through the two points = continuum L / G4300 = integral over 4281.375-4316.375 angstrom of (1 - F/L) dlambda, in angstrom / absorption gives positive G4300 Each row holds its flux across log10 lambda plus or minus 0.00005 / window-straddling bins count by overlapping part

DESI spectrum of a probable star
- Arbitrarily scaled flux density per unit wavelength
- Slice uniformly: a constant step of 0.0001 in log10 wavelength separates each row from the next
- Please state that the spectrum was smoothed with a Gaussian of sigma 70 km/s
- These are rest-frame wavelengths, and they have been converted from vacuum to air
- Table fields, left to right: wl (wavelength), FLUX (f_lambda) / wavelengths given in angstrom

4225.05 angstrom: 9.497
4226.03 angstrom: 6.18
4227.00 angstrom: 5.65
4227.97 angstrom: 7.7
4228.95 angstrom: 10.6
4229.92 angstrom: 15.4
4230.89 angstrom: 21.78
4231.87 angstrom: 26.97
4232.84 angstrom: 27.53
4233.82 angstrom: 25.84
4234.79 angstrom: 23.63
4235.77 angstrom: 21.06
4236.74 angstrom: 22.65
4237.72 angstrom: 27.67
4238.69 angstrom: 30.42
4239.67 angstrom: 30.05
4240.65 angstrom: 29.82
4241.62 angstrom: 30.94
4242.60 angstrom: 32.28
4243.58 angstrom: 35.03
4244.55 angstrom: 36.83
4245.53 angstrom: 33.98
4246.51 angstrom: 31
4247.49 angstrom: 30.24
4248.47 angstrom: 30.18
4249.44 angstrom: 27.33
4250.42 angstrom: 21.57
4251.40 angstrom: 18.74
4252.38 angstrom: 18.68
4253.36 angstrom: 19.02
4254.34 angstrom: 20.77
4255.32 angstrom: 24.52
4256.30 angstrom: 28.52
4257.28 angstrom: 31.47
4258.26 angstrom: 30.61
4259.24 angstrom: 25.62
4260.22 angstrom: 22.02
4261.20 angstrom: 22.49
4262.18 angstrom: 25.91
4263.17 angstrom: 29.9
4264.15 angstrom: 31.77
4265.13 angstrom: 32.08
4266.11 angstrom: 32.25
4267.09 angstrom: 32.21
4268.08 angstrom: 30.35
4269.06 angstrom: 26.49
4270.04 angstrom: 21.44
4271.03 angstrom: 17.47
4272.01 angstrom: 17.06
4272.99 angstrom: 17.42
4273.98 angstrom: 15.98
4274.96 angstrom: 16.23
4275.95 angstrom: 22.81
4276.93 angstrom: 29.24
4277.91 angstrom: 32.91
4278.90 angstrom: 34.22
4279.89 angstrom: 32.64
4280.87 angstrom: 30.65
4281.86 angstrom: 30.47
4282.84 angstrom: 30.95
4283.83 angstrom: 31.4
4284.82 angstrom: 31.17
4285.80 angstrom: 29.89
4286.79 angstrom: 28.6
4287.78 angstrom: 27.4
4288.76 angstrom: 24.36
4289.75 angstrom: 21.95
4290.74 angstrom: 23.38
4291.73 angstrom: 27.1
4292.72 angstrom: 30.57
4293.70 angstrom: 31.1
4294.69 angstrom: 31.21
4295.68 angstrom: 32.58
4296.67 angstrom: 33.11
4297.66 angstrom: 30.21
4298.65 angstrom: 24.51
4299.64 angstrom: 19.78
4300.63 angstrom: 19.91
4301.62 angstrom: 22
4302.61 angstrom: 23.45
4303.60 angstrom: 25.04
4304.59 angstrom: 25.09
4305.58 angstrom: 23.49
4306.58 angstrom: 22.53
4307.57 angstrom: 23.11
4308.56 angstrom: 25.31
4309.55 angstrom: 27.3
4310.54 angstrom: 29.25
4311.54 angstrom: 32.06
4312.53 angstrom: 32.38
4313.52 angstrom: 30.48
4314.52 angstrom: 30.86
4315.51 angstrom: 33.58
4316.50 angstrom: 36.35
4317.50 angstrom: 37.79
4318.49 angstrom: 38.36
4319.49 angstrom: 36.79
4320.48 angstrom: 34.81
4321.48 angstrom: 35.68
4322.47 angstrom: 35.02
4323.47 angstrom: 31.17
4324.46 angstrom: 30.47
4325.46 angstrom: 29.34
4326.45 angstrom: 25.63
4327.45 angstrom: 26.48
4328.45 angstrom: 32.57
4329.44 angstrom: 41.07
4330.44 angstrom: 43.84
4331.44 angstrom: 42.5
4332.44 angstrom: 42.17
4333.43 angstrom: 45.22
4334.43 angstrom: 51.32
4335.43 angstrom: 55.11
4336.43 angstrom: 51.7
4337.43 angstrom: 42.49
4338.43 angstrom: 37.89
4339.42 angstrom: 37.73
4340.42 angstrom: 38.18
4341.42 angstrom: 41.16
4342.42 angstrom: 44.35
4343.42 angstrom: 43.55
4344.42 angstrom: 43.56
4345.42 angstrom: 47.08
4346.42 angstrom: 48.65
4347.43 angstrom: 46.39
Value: 3.4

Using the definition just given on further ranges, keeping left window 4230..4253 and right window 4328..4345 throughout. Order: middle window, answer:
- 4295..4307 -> 3.9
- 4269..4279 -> 3.2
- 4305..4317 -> 3.1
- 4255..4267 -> 0.9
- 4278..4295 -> 2.7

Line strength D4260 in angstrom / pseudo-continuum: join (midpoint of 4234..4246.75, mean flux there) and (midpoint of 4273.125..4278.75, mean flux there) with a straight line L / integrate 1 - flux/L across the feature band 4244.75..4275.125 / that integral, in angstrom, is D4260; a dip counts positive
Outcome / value 1.03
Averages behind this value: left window 29.5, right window 23.7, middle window 25.5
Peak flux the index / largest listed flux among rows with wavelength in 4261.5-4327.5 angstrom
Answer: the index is 38.36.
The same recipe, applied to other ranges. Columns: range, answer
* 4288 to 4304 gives 33.11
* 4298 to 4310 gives 27.3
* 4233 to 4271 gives 36.83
